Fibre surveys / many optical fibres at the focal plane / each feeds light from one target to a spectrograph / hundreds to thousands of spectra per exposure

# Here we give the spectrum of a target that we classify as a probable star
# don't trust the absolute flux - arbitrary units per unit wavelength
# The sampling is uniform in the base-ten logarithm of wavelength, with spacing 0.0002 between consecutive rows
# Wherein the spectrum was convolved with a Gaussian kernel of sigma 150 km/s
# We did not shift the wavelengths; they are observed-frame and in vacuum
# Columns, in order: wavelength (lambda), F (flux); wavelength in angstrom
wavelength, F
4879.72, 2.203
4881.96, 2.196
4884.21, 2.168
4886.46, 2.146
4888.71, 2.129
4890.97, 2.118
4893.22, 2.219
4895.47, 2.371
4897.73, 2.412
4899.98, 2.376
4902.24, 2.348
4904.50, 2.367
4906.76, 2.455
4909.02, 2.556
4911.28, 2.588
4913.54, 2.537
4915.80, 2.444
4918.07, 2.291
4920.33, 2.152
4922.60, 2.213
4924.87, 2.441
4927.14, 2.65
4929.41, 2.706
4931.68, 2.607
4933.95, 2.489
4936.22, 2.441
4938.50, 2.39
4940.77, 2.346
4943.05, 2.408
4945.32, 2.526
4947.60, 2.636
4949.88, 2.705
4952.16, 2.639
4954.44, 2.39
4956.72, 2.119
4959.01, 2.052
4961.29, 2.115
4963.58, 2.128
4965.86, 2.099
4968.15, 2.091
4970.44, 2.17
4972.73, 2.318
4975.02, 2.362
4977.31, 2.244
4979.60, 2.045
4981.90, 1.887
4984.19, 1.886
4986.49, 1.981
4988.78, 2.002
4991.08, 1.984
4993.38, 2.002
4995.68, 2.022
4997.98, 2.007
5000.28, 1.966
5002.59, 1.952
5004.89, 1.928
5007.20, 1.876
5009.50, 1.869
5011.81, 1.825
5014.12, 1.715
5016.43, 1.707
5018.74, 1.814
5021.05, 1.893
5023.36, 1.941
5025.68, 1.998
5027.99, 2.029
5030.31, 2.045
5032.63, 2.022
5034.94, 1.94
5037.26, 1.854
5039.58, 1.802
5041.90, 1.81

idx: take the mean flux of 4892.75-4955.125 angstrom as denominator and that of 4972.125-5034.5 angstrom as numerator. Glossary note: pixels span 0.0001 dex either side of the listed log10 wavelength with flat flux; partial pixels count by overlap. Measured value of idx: 0.8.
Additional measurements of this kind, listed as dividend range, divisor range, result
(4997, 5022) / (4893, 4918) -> 0.77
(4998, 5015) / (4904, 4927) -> 0.78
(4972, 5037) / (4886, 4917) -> 0.83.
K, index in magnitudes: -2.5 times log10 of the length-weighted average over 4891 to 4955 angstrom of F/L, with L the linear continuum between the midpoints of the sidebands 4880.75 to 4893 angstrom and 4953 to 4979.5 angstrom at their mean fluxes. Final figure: -0.13 mag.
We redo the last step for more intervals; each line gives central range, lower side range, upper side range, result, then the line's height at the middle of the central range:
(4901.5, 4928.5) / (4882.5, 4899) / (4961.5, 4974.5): -0.10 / 2.21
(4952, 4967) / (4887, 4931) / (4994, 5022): -0.03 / 2.13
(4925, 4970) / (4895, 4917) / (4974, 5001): -0.07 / 2.24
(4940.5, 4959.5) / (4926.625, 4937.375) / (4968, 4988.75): -0.02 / 2.39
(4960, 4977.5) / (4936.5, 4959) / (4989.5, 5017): 0.02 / 2.24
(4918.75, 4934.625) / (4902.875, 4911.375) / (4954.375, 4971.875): -0.05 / 2.35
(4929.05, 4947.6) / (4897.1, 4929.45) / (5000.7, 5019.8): -0.10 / 2.28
